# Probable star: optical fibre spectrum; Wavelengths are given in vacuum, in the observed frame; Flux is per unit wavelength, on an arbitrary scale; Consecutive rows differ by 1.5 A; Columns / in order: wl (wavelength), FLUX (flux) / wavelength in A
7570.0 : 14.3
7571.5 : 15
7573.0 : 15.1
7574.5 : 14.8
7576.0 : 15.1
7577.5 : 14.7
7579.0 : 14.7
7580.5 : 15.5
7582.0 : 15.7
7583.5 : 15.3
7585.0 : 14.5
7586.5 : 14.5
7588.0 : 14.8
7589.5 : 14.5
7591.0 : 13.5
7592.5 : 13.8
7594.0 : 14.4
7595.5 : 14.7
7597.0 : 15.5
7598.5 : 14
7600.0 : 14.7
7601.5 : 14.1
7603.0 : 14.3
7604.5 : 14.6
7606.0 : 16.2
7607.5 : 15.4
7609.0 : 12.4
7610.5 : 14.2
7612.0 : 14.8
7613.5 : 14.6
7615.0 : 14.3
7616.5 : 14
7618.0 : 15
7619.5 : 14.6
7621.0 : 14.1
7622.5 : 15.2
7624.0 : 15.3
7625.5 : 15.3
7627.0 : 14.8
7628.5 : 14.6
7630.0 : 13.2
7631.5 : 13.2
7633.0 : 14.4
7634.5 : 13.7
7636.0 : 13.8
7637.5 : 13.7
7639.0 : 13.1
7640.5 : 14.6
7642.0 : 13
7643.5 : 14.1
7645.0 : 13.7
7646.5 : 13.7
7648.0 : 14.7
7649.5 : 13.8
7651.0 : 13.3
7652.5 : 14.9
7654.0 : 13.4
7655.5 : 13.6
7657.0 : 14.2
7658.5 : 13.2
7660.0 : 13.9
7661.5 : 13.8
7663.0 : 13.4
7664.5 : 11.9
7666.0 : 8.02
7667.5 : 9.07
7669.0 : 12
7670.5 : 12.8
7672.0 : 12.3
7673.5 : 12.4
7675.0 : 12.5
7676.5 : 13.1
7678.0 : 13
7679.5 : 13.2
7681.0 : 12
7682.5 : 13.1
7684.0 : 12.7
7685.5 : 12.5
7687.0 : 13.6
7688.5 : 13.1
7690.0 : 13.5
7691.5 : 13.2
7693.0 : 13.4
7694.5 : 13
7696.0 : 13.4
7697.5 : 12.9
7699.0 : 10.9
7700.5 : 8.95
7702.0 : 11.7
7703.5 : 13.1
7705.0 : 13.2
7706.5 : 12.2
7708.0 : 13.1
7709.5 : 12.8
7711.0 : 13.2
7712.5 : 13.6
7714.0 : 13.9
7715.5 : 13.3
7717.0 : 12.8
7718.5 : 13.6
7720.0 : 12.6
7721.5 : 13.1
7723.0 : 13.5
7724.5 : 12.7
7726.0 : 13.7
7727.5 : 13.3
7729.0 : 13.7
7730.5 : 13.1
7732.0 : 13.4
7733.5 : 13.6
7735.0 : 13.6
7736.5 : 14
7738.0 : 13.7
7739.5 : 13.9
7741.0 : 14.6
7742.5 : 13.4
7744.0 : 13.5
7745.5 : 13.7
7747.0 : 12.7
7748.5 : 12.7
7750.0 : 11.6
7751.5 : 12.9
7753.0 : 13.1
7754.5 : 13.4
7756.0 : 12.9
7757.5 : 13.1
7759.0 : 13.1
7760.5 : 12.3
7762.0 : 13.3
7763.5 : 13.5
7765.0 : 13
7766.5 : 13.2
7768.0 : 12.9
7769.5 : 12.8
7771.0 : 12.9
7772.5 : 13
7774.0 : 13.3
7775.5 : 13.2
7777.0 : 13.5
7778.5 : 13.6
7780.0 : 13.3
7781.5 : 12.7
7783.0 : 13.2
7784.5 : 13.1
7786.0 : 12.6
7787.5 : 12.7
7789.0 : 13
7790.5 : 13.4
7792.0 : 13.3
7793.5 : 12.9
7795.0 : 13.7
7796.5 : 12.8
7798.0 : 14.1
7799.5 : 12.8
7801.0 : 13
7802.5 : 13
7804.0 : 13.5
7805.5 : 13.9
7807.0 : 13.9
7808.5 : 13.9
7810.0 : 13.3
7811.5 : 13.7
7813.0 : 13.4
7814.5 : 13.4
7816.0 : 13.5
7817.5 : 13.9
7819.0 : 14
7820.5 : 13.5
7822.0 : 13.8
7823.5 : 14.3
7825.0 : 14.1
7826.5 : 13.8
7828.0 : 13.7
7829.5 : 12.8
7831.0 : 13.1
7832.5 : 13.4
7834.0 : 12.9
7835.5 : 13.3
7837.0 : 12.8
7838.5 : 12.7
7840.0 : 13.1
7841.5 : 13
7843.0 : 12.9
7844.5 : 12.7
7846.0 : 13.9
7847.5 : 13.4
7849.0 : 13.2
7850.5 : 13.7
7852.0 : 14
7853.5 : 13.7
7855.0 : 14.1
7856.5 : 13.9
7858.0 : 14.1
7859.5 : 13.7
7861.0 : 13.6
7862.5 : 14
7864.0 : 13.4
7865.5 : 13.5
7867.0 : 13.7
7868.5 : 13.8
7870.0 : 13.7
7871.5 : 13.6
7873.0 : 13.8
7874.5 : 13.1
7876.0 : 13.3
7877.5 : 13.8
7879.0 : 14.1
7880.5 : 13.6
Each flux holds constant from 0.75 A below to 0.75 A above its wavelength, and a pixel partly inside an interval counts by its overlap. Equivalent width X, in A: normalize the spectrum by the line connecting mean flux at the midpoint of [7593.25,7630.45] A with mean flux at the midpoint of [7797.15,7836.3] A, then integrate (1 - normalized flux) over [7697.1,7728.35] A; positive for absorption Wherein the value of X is 2.9 A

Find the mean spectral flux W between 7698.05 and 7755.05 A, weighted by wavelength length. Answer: 13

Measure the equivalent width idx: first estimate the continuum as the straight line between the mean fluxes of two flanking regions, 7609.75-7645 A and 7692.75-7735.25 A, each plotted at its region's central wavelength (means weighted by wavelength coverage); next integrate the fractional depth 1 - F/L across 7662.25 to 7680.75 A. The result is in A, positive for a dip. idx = 2.17 A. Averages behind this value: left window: 14.2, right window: 12.9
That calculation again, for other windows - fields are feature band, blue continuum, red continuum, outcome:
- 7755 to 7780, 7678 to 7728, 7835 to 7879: 0.1 A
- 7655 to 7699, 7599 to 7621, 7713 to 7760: 3.7 A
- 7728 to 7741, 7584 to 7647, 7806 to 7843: 0.1 A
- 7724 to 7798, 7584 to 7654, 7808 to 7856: 2.9 A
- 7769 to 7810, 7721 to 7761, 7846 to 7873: 0.7 A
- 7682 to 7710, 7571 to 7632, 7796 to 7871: 3.0 A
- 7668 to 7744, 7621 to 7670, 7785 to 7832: 2.8 A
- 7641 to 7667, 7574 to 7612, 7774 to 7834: 1.8 A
